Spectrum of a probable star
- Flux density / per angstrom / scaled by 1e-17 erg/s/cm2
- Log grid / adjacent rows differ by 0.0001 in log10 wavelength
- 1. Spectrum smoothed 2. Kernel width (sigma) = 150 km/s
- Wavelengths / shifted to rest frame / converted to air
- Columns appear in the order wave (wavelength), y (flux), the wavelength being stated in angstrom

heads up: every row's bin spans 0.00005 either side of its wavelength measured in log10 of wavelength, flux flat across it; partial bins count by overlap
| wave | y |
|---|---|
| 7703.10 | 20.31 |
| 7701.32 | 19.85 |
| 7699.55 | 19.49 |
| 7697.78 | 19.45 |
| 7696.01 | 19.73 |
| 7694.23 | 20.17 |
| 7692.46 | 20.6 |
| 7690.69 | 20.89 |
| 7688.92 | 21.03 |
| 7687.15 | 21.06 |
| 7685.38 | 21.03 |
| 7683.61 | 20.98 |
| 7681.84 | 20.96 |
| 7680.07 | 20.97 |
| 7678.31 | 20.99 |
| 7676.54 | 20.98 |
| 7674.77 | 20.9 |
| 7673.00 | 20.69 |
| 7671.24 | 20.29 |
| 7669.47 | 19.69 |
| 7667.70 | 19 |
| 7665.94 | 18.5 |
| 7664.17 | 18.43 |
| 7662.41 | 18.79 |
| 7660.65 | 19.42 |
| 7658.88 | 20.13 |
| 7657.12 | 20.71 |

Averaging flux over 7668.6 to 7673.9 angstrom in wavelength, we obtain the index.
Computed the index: 20.2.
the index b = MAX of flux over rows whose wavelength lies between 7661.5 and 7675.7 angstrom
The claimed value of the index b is 20.9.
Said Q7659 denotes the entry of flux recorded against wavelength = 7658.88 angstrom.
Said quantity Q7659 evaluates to 20.13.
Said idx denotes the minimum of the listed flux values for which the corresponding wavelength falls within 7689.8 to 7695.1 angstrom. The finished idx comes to 20.17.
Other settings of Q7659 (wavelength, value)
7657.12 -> 20.71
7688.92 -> 21.03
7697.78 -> 19.45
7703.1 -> 20.31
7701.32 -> 19.85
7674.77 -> 20.9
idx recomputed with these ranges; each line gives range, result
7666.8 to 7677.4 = 19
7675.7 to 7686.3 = 20.96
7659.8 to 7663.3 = 18.79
